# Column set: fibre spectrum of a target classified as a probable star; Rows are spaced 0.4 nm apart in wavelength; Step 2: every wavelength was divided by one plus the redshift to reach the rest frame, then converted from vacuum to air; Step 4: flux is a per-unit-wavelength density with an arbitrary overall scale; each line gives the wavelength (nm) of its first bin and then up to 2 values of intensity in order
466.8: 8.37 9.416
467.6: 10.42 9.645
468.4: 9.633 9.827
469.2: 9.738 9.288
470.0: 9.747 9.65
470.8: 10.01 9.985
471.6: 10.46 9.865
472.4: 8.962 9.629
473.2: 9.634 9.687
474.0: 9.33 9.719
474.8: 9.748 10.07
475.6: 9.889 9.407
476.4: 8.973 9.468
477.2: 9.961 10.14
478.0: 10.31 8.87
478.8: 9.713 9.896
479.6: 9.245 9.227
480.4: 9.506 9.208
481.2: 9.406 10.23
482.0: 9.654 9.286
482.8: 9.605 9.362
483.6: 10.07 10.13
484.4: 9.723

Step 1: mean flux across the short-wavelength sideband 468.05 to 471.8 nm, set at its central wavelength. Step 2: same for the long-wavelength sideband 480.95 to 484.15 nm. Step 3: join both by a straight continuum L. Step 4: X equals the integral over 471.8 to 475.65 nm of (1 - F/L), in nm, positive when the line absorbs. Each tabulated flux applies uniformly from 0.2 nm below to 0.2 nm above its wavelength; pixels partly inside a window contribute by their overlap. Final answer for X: 0.05 nm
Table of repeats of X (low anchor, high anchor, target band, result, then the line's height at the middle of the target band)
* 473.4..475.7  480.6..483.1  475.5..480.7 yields 0.04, 9.65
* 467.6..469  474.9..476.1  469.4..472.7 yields 0.02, 9.81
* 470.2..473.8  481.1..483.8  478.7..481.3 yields 0.06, 9.69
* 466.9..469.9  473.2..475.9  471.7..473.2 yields 0.02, 9.7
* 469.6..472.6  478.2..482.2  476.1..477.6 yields 0.01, 9.6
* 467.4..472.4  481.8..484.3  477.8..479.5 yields 0.01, 9.73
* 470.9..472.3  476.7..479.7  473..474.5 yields 0.05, 9.92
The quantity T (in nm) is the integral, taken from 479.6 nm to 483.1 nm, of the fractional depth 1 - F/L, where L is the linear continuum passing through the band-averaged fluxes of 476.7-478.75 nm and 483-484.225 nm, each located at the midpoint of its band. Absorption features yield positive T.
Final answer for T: 0.11 nm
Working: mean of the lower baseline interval 9.76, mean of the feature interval 9.5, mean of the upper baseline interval 9.85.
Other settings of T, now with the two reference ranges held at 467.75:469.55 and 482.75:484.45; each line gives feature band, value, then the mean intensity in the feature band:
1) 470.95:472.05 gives -0.05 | 10.1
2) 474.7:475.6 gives -0.02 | 9.92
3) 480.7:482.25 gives 0.02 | 9.64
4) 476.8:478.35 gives -0.03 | 9.93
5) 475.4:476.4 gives 0.02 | 9.51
